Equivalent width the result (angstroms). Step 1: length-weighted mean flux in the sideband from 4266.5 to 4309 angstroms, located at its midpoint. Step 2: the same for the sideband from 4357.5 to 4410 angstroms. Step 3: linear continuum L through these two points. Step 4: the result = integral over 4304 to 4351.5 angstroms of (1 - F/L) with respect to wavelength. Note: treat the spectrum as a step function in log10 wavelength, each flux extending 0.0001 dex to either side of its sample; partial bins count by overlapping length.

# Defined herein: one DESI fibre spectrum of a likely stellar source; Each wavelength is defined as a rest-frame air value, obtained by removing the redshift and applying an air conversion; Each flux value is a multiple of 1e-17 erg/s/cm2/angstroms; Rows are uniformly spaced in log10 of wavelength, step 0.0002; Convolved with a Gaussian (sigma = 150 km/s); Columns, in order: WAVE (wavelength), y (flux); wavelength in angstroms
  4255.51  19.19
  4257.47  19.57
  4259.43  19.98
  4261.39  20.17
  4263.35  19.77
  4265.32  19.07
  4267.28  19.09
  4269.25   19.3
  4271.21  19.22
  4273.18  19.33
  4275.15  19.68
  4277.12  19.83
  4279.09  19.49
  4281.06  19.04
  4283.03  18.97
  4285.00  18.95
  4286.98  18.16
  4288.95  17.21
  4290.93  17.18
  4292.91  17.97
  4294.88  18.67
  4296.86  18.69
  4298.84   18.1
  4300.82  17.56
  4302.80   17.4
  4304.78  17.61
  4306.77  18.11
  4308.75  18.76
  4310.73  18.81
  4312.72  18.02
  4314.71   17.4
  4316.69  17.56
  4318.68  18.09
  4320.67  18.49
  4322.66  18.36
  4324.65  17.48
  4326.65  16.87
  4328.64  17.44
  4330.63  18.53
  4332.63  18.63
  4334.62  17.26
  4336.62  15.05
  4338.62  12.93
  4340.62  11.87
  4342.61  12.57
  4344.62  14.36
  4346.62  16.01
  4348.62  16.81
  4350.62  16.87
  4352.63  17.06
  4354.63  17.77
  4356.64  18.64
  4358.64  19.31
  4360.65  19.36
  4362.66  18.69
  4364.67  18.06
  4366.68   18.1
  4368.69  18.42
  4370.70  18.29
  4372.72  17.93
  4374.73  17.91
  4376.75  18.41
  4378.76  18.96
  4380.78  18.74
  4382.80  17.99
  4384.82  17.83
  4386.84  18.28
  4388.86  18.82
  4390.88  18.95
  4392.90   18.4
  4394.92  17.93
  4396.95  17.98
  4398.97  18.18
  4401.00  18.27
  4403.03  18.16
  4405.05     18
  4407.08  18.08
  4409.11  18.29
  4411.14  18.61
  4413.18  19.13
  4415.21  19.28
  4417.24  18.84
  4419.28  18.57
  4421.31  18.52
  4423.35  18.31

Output 4.3 angstroms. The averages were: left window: 18.6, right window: 18.4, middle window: 16.8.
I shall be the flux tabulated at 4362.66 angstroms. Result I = 18.69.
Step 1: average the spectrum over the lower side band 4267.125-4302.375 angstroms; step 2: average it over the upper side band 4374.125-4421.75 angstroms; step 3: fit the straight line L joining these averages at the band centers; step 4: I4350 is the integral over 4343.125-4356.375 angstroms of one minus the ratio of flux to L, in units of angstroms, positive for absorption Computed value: 1.5 angstroms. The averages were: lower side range 18.7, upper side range 18.4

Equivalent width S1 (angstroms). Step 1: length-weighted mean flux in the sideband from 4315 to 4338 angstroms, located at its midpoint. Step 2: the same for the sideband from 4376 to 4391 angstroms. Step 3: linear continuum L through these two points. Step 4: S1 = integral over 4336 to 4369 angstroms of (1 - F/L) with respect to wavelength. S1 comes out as 2.6 angstroms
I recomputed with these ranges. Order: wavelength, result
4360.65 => 19.36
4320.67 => 18.49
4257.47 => 19.57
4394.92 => 17.93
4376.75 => 18.41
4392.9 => 18.4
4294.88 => 18.67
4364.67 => 18.06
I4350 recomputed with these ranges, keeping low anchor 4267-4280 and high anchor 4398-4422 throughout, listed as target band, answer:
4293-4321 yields 1.6 angstroms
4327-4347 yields 3.7 angstroms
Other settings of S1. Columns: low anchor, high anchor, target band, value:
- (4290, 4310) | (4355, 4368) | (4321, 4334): 0.3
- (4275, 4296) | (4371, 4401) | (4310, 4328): 0.6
